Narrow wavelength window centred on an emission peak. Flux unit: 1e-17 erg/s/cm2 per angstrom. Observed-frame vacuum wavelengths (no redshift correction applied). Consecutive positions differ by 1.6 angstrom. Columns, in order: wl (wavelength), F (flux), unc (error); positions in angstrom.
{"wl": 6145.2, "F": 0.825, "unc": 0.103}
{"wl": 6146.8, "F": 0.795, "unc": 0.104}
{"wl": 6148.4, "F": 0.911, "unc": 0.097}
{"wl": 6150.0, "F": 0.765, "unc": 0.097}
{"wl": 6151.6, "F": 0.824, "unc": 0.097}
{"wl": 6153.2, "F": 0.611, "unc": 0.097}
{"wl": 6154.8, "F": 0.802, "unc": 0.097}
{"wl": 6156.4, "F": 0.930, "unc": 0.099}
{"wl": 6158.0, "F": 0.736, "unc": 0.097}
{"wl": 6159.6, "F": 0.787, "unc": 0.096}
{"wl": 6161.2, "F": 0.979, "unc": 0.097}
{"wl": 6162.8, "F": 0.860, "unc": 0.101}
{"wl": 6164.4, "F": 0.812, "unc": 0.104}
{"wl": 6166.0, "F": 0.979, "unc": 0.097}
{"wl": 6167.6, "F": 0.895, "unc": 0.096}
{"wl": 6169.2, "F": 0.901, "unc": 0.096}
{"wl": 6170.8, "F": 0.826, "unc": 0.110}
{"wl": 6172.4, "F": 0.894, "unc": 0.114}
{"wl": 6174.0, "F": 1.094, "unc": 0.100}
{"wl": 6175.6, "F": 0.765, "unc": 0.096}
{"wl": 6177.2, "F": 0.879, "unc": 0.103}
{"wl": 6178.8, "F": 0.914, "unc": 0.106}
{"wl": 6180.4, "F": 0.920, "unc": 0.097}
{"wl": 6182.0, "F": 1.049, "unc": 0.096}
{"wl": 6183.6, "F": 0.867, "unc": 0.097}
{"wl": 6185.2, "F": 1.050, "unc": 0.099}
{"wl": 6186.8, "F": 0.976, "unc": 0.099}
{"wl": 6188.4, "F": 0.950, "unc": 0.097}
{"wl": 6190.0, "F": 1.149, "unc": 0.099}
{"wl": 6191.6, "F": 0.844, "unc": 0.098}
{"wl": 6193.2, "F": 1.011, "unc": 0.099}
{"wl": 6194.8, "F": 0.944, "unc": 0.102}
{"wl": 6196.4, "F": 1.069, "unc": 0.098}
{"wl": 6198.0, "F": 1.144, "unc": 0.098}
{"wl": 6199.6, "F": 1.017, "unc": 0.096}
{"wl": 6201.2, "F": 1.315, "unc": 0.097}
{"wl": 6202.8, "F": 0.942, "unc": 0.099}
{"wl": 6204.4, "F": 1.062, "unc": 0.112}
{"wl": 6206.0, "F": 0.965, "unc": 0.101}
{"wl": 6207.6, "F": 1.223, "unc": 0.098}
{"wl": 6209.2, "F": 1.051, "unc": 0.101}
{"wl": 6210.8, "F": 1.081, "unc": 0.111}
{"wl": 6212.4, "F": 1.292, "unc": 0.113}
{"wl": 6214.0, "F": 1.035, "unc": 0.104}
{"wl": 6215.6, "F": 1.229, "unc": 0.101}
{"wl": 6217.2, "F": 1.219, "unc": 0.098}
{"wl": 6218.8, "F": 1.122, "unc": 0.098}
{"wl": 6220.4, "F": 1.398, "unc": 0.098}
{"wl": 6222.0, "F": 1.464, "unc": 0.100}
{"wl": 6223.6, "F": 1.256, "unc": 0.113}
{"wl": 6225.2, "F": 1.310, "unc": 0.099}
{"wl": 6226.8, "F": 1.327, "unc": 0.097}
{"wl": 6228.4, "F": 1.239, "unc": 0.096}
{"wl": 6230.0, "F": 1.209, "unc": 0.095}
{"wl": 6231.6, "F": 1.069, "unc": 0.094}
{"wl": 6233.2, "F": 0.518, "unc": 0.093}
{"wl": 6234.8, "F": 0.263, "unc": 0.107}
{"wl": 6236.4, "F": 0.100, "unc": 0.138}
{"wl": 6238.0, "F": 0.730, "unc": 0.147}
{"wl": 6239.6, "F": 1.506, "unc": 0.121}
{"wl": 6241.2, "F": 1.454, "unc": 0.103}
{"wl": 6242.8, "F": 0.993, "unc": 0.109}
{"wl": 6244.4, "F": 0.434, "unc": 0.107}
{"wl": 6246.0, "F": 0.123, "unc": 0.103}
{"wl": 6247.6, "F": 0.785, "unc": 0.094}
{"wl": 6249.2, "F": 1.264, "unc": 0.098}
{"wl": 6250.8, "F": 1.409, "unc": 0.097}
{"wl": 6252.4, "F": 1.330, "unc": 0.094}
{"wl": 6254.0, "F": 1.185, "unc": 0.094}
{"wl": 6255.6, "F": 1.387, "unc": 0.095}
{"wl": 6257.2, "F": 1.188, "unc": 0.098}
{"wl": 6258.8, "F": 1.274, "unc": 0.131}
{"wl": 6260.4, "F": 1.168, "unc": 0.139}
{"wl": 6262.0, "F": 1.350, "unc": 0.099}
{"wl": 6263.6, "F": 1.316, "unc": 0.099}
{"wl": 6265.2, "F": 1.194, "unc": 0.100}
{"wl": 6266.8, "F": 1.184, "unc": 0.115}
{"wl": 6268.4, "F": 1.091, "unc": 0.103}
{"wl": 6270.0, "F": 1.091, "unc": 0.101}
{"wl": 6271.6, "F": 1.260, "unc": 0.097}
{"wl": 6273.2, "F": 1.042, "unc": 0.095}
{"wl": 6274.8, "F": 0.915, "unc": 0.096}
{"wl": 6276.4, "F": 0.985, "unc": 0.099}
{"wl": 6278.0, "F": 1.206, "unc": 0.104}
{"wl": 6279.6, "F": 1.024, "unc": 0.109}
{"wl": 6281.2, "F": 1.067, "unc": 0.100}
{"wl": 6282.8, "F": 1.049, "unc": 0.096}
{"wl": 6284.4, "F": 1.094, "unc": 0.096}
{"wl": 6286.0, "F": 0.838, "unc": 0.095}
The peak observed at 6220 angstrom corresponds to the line C IV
